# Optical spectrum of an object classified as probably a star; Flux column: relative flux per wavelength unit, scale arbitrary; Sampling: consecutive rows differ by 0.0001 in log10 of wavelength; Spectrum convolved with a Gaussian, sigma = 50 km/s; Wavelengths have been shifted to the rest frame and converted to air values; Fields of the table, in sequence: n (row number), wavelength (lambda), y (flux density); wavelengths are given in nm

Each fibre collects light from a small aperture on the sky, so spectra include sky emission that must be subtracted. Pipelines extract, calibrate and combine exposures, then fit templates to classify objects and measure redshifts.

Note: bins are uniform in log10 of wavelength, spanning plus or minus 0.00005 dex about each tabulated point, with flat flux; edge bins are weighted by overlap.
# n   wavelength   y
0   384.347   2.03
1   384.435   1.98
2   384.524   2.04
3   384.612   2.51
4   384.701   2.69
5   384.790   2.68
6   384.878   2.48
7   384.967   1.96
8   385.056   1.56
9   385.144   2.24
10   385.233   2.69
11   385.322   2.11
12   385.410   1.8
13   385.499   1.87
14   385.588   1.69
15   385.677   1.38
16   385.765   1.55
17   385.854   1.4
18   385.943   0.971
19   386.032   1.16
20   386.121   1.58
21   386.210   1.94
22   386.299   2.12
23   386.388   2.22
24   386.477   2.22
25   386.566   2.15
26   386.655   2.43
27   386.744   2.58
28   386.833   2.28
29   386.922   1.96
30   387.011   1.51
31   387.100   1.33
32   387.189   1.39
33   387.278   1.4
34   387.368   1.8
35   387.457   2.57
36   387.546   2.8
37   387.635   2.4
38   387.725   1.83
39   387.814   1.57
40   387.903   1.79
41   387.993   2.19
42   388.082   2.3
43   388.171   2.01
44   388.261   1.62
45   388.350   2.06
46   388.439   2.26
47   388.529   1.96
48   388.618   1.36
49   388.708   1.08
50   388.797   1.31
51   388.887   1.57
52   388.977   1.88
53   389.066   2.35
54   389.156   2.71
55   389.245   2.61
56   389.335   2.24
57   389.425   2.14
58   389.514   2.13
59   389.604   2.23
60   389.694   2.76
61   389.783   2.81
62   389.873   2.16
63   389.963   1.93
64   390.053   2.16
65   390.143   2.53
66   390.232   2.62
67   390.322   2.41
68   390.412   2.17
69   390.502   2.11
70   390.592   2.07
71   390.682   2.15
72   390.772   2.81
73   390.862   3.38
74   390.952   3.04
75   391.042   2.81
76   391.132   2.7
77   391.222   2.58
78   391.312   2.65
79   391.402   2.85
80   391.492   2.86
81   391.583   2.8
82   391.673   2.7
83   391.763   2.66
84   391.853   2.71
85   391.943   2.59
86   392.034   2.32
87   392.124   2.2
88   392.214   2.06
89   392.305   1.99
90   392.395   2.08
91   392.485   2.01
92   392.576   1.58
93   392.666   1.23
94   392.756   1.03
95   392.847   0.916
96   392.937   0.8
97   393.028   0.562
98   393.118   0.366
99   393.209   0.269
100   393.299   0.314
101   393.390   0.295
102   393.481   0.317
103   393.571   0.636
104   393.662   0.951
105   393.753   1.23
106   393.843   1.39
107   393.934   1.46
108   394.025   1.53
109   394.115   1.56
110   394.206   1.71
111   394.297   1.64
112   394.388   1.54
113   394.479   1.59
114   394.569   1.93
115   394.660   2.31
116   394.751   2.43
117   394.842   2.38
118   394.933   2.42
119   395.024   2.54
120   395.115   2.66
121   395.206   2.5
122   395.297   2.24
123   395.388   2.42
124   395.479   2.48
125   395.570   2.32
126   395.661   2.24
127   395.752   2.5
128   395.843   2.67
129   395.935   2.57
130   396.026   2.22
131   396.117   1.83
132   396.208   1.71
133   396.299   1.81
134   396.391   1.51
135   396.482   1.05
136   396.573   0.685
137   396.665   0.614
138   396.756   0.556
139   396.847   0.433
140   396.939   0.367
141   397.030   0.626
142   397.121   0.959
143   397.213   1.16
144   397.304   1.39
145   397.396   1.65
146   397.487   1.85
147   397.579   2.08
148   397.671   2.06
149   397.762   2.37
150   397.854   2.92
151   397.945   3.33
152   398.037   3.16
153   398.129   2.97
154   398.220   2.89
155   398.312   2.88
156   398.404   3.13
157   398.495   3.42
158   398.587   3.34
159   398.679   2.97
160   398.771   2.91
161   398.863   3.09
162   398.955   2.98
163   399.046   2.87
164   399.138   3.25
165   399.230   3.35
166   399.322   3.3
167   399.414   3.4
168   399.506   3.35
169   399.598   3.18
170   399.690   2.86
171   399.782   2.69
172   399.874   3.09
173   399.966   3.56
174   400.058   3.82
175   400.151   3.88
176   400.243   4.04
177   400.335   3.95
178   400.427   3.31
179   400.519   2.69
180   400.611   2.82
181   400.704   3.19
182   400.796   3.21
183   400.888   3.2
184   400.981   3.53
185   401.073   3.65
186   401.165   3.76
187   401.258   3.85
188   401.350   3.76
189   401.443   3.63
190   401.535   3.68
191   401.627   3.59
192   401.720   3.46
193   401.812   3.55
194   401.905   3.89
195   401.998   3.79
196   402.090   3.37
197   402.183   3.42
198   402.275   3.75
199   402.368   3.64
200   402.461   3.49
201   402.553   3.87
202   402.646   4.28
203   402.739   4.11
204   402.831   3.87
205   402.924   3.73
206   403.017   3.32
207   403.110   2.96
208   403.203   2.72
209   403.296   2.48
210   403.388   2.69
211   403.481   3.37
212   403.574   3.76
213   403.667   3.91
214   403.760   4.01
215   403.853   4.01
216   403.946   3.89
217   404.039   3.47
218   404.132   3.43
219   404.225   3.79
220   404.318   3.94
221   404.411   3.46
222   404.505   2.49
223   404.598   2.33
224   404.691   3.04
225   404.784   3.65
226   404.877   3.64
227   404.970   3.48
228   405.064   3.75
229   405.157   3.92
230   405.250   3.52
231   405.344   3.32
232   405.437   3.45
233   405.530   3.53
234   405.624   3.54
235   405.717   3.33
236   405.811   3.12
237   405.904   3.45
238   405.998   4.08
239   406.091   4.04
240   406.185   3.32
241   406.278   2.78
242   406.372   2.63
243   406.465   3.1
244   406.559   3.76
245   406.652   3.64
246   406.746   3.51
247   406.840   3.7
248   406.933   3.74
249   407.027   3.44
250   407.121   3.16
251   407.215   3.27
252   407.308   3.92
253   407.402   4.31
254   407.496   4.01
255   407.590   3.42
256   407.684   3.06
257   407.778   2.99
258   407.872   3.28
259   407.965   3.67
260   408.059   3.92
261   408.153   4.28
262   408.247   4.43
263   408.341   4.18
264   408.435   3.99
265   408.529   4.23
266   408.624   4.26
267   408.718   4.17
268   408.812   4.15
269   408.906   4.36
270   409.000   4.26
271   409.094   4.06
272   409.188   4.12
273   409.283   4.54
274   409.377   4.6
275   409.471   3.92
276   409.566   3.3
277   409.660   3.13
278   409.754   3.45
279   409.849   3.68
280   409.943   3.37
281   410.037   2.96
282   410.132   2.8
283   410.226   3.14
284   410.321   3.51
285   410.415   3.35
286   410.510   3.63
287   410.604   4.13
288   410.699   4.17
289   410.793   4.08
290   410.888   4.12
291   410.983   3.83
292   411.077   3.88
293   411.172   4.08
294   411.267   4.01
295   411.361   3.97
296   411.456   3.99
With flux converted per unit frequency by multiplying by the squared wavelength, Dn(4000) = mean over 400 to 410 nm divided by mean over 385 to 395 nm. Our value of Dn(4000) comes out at 2.02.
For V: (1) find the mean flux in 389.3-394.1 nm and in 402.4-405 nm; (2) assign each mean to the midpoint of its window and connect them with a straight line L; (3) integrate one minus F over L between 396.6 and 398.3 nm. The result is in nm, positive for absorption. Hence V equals 0.60 nm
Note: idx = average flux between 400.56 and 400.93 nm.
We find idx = 3.1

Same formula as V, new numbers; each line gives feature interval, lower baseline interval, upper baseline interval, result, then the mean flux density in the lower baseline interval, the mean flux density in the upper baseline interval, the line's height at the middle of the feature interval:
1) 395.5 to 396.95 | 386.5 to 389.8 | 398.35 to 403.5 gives 0.64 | 2.03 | 3.39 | 2.89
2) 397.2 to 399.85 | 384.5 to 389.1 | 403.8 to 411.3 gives 0.10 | 1.93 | 3.66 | 2.91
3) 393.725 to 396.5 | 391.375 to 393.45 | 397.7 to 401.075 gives 0.30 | 1.68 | 3.19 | 2.27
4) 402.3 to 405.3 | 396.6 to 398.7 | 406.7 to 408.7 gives -0.42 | 2.03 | 3.76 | 3.09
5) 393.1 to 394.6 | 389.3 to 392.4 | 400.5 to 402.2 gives 0.90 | 2.47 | 3.49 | 2.76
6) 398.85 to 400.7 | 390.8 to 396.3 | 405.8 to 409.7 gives -0.37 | 1.94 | 3.75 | 2.73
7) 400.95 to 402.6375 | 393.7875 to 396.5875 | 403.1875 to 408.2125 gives -0.42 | 2.01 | 3.48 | 2.93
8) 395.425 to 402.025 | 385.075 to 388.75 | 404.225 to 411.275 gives 0.49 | 1.89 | 3.65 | 2.89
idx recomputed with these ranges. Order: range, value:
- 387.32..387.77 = 2.27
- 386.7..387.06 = 2.07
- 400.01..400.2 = 3.84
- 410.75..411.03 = 4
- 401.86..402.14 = 3.68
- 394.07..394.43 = 1.61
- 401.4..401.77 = 3.6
